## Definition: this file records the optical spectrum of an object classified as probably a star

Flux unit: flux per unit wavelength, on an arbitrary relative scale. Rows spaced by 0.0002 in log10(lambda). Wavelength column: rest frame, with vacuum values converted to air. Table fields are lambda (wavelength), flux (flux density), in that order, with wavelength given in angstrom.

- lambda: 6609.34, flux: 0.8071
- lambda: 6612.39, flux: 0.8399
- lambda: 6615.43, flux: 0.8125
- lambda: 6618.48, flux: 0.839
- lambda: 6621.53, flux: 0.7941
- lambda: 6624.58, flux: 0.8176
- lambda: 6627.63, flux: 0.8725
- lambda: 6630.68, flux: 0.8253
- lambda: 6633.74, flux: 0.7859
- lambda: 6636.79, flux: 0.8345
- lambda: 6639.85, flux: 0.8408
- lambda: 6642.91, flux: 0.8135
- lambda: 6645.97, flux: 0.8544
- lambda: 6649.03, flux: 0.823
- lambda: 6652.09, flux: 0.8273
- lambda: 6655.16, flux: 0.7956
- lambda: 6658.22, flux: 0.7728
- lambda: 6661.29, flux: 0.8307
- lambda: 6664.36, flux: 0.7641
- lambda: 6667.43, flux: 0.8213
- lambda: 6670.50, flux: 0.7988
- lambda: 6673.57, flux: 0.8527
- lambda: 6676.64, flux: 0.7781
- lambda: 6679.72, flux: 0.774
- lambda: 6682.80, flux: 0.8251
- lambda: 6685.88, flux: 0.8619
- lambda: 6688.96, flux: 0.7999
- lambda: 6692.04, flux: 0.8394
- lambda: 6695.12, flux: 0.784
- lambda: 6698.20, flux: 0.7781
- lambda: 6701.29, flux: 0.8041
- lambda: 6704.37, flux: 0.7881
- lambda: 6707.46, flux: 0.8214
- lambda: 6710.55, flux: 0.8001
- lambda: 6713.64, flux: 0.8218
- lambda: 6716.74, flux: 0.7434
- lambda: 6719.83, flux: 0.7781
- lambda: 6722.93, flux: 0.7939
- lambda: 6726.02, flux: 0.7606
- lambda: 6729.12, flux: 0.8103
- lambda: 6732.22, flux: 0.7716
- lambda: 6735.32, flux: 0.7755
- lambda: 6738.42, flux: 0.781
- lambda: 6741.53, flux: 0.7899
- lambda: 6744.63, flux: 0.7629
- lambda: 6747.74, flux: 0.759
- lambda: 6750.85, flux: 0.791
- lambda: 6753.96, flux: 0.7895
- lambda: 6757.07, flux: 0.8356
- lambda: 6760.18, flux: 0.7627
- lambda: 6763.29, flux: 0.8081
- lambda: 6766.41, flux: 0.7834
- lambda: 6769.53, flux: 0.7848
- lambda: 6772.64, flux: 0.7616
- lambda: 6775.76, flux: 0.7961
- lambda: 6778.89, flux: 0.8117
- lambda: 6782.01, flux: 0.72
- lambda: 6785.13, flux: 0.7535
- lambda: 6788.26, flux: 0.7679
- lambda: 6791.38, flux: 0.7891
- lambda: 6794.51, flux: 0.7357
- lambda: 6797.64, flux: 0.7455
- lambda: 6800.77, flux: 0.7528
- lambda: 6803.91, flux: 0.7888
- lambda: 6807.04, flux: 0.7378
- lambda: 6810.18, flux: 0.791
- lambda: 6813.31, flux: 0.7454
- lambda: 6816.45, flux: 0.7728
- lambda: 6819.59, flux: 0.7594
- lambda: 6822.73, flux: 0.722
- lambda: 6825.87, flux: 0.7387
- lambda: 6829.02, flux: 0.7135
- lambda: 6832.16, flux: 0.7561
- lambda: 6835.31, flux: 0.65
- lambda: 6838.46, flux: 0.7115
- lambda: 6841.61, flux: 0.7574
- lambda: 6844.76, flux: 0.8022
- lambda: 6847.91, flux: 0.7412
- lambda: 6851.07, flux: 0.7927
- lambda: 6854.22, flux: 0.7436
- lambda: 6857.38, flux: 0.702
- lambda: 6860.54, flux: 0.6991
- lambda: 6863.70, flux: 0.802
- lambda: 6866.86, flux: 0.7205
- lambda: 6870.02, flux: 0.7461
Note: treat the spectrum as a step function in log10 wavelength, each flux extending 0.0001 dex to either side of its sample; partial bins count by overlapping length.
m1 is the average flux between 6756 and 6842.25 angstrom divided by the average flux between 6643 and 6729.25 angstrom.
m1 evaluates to 0.94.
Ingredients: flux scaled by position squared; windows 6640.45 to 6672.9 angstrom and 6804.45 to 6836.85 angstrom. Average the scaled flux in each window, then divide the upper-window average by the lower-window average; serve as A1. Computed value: 0.96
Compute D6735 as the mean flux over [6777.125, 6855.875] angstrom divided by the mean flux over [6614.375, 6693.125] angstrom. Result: 0.9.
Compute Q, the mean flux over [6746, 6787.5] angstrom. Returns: 0.781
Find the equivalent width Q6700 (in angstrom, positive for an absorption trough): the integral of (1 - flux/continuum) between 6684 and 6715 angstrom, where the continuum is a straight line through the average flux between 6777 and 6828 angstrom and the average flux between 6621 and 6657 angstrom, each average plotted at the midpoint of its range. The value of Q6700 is -0.40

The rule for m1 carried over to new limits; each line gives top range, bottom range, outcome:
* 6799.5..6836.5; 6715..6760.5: 0.95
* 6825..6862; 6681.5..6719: 0.91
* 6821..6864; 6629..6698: 0.91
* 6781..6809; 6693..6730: 0.96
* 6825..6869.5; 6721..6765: 0.94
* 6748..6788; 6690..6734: 0.99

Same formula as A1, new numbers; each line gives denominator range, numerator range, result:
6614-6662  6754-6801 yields 0.98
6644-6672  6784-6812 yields 0.98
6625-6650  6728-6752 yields 0.97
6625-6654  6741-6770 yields 0.98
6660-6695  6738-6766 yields 0.99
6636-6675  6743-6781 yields 0.99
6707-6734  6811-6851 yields 0.97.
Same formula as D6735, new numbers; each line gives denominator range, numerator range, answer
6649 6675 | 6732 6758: 0.97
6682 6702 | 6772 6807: 0.94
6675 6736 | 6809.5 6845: 0.93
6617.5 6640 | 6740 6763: 0.95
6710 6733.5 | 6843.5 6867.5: 0.96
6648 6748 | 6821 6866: 0.93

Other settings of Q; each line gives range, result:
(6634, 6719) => 0.809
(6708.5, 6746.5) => 0.783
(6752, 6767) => 0.797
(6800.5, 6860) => 0.745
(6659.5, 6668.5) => 0.803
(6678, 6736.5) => 0.796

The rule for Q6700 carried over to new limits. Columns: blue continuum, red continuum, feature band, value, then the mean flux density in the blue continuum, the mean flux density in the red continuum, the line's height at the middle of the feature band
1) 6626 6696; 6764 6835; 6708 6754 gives 0.3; 0.817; 0.759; 0.787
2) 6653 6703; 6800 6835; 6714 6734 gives 0.2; 0.805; 0.749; 0.787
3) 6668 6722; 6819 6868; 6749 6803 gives -0.6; 0.803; 0.738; 0.768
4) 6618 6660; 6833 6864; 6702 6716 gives -0.2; 0.821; 0.738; 0.793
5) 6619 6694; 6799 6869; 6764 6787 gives -0.2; 0.817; 0.745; 0.769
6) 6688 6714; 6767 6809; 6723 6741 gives 0.2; 0.804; 0.766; 0.79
